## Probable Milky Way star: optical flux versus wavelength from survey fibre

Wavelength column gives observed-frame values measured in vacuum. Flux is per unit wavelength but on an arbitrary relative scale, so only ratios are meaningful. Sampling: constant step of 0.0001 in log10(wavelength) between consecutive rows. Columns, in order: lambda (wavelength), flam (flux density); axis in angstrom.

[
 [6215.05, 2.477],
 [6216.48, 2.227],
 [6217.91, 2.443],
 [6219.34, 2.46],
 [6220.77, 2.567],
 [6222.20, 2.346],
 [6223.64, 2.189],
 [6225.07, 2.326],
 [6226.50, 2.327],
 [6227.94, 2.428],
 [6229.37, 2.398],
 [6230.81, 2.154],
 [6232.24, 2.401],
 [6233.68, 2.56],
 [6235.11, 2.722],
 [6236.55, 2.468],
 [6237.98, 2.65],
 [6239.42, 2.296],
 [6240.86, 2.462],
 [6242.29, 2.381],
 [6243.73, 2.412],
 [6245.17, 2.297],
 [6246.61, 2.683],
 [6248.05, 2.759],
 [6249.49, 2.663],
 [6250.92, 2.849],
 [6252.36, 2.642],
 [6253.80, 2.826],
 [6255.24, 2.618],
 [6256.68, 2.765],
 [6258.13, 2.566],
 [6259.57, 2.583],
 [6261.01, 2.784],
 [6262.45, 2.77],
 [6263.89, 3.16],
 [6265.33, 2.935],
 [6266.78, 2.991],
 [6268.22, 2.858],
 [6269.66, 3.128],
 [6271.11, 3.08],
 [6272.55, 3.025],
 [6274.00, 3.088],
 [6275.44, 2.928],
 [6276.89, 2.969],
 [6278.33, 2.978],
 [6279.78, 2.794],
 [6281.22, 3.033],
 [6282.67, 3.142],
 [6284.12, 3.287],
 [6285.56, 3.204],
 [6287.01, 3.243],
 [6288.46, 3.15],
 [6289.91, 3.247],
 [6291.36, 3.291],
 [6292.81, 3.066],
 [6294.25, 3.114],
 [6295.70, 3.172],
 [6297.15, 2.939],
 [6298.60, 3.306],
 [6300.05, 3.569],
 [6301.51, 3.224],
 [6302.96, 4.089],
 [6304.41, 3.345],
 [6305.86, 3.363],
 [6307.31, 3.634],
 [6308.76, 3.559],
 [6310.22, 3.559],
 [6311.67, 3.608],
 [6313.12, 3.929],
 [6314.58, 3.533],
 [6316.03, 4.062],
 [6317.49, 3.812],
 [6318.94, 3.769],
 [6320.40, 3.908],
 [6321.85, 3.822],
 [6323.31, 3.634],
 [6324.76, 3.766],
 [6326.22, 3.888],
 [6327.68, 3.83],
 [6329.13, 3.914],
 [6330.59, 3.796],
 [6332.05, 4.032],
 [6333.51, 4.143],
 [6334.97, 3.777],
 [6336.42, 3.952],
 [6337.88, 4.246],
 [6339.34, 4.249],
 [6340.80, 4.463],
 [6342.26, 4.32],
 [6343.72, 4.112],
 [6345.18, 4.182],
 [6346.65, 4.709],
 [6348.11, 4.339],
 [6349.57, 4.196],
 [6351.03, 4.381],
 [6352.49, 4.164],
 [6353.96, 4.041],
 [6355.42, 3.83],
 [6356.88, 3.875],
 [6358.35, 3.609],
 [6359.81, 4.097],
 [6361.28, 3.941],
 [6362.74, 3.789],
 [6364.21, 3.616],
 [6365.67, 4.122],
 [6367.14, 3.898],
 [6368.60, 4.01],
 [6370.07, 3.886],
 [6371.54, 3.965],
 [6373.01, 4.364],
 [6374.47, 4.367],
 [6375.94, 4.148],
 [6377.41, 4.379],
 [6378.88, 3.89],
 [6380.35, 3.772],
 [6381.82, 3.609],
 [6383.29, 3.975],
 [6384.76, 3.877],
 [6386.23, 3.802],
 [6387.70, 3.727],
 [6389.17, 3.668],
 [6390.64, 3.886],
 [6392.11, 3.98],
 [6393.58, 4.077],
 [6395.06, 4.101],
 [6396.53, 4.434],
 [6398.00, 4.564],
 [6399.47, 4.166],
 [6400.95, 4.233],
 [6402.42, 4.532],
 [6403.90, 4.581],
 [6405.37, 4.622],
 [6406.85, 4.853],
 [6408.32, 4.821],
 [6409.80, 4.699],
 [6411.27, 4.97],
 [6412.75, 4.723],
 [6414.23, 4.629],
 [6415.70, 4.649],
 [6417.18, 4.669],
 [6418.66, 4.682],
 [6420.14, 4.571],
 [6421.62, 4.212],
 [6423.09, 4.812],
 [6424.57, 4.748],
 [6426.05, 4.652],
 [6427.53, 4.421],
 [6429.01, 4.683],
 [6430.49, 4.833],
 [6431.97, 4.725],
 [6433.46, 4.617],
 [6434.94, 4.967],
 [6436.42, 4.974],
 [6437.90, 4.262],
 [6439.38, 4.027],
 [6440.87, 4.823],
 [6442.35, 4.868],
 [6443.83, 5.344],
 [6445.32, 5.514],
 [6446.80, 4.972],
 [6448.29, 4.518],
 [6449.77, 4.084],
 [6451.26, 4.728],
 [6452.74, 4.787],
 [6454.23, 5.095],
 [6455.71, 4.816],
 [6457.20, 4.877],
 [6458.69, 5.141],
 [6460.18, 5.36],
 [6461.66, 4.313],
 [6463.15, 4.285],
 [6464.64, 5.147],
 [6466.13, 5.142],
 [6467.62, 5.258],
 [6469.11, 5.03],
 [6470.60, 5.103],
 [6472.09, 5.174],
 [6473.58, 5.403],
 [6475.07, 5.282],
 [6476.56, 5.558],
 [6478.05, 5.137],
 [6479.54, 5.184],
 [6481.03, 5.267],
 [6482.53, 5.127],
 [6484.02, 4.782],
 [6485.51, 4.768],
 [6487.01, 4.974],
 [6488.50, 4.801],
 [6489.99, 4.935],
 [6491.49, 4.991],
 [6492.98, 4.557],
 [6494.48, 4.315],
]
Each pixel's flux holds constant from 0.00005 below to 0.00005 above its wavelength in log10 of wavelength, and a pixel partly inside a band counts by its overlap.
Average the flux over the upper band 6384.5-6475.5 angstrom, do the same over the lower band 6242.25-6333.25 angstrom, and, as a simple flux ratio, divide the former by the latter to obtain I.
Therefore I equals 1.4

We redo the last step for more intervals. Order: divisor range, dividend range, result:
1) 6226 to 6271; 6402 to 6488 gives 1.84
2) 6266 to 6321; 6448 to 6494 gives 1.50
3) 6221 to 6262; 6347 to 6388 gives 1.58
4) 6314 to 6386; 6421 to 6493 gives 1.22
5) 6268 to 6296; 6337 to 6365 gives 1.33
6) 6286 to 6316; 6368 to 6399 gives 1.18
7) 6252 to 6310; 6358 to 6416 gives 1.35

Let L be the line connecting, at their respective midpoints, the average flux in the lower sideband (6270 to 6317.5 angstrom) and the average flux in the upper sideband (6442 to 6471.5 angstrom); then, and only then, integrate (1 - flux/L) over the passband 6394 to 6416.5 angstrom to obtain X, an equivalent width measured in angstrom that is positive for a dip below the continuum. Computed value -0.8 angstrom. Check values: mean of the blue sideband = 3.3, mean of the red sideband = 4.92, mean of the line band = 4.56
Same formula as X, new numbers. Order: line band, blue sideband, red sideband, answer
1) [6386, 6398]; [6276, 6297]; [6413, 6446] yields 0.81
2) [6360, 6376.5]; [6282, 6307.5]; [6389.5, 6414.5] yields 0.30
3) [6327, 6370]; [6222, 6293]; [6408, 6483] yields -3.26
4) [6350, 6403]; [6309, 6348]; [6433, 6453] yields 3.35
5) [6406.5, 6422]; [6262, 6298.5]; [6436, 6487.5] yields -0.81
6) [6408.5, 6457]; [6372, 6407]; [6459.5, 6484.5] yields -0.93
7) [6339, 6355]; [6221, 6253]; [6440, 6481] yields -2.42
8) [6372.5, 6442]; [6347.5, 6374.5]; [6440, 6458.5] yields 0.99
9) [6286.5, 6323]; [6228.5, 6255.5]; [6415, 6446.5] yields -2.55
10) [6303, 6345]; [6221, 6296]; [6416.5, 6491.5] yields -4.71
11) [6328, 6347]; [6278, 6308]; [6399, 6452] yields -2.03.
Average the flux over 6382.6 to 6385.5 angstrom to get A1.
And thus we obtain 3.93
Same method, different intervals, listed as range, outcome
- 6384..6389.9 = 3.77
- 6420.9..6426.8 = 4.61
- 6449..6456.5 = 4.71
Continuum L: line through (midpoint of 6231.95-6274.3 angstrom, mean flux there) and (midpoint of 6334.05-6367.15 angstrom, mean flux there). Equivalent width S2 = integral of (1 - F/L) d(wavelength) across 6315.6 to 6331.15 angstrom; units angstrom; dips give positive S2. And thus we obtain -0.5 angstrom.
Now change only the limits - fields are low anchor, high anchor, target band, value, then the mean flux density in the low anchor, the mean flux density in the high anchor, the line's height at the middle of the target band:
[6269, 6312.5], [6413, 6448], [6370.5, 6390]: 1.0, 3.24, 4.72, 4.19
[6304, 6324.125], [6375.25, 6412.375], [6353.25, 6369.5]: 0.4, 3.69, 4.22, 4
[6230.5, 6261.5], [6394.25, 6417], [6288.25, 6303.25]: -0.3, 2.57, 4.57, 3.2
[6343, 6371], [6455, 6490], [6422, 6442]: 0.1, 4.04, 5.04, 4.69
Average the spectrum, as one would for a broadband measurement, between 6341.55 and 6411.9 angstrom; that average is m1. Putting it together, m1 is 4.15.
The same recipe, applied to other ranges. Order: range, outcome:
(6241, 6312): 3.03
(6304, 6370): 3.93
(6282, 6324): 3.47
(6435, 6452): 4.75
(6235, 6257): 2.59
